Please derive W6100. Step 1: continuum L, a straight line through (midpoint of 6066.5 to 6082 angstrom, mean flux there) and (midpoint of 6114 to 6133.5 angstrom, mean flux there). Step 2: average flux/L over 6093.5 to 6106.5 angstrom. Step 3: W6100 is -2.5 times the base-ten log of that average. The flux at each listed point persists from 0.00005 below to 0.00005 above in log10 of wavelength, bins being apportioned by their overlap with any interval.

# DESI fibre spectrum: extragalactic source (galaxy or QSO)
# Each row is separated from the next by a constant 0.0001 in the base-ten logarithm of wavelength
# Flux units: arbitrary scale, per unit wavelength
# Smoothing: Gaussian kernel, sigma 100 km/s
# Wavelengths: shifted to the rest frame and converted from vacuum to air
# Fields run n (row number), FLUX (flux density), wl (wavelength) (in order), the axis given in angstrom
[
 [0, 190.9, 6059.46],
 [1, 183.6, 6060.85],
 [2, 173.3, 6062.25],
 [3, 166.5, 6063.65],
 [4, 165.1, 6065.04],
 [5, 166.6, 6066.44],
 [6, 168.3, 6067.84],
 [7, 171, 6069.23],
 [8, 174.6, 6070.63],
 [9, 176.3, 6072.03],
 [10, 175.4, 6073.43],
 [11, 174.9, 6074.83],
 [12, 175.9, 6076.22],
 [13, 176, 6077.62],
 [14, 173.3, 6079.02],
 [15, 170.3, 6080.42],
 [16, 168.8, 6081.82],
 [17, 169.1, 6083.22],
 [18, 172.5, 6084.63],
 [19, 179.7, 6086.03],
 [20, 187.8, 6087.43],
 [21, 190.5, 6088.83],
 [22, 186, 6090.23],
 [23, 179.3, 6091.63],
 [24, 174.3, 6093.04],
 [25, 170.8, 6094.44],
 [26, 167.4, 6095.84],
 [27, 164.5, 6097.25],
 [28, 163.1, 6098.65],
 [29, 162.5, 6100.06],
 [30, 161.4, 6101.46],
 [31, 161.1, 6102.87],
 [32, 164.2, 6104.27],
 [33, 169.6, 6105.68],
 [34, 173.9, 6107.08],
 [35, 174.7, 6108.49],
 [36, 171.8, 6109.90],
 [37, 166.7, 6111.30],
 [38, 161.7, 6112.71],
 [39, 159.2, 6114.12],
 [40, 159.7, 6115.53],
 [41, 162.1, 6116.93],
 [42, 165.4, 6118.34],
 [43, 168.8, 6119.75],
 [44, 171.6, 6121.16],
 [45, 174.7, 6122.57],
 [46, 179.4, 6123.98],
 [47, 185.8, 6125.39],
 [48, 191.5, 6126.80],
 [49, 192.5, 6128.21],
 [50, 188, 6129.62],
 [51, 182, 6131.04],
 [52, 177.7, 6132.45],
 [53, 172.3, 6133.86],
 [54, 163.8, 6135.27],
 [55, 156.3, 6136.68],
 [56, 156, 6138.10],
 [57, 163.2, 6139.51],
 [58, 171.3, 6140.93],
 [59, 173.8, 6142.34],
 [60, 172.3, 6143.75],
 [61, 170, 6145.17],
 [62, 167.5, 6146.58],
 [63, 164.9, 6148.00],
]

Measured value 0.06 mag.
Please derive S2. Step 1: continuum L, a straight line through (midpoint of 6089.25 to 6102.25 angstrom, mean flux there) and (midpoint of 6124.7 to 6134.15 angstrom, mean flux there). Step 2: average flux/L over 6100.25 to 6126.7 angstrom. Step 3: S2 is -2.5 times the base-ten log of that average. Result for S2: 0.06 mag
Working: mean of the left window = 170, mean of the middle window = 169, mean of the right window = 185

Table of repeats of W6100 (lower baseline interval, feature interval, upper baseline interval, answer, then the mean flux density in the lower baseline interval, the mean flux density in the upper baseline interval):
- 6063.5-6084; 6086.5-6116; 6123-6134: 0.047 mag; 172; 184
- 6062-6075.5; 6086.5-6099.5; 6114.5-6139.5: -0.025 mag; 171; 173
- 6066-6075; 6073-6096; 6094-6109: -0.041 mag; 172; 166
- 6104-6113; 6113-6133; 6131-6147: -0.040 mag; 169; 168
